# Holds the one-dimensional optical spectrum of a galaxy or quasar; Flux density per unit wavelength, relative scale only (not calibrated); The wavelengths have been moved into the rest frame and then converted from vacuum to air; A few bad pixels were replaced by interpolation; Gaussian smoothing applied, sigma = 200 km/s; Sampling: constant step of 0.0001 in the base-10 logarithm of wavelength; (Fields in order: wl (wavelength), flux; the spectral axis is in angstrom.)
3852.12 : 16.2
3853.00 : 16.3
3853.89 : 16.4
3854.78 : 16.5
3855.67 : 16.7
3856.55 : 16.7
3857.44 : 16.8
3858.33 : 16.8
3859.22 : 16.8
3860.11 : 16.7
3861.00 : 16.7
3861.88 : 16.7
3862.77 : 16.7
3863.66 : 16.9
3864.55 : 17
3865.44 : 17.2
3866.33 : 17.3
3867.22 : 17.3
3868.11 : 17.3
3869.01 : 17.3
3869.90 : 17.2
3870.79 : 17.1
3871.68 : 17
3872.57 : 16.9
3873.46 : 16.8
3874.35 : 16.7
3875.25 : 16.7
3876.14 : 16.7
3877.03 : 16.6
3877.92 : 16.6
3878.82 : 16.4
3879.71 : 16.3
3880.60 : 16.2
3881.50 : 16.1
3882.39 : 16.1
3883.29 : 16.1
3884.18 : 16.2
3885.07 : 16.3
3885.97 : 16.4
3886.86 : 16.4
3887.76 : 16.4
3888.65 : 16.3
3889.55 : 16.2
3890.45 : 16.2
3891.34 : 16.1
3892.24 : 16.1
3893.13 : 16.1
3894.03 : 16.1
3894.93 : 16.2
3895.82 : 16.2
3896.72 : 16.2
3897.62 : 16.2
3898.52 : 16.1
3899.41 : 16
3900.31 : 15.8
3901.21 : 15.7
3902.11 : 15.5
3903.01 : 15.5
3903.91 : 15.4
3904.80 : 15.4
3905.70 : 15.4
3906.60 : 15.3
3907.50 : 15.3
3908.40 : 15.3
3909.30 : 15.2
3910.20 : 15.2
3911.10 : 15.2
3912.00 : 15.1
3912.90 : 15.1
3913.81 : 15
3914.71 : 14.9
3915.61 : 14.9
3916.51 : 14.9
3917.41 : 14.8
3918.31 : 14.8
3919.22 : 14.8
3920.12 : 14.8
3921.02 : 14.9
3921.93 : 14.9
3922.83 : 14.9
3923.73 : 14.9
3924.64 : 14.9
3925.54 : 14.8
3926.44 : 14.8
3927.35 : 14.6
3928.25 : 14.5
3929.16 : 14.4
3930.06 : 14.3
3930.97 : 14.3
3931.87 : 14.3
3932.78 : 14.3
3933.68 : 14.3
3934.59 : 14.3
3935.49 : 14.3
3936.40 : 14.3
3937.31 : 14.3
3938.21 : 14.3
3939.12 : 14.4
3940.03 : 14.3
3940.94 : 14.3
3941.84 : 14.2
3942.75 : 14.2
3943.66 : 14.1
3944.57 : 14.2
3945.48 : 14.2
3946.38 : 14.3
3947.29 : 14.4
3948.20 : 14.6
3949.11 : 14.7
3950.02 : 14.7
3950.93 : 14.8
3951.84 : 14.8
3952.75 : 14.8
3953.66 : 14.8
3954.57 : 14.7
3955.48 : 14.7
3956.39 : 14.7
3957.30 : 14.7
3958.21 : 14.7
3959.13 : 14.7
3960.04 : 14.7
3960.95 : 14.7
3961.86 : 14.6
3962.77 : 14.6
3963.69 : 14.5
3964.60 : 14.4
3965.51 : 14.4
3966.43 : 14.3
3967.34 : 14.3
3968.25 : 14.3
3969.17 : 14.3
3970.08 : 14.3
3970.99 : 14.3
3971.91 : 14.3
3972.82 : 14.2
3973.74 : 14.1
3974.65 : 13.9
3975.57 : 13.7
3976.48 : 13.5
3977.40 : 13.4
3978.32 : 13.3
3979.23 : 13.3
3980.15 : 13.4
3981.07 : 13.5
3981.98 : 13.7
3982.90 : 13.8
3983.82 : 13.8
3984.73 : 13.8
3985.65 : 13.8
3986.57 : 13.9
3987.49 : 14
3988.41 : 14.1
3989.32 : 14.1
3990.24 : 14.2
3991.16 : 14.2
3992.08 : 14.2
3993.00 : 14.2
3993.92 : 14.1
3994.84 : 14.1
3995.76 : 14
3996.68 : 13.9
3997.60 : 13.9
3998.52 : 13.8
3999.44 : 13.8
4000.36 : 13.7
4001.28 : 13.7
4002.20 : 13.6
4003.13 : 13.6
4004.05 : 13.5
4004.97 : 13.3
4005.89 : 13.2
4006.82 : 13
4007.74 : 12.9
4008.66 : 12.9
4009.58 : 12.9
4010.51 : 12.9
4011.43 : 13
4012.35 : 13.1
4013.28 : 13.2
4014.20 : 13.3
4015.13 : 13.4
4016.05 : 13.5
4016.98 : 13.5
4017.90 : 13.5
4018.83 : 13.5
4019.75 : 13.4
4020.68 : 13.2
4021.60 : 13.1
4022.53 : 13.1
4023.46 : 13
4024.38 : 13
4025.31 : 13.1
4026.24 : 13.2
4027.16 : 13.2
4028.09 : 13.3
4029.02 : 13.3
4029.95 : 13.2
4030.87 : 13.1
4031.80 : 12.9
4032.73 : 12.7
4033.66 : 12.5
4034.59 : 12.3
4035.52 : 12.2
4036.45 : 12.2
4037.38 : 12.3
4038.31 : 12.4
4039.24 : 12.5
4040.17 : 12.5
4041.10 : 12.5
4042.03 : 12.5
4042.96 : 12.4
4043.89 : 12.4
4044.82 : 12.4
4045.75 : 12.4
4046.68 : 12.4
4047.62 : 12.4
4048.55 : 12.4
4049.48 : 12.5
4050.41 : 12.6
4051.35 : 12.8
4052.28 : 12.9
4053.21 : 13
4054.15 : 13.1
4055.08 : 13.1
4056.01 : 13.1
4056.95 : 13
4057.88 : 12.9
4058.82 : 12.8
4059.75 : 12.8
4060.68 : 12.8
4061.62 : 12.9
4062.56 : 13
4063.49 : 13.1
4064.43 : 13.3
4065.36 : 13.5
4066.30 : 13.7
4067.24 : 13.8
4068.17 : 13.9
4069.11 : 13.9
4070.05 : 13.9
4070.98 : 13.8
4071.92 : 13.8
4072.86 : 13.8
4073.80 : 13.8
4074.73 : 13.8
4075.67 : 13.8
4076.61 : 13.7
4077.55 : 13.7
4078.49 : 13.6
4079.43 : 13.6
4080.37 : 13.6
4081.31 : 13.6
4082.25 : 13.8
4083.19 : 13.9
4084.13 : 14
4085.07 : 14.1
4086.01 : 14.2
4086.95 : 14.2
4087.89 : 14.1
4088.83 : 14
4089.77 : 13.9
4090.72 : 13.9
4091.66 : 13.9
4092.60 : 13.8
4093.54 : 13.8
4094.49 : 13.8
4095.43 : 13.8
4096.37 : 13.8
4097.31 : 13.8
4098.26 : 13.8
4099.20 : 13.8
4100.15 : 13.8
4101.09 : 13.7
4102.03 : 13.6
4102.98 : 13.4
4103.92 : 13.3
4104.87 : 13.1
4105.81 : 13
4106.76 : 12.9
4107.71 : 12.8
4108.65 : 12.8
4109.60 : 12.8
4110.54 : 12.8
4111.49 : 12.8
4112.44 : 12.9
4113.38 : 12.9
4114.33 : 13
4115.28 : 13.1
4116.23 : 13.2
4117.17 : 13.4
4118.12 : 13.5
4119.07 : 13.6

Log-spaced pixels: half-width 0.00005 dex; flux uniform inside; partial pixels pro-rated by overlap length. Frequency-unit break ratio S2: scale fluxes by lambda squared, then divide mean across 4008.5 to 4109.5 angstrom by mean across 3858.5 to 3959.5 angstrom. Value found 0.9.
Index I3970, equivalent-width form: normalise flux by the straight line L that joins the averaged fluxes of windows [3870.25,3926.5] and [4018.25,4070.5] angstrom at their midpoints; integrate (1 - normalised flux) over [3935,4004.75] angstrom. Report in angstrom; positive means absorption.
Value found 1.00 angstrom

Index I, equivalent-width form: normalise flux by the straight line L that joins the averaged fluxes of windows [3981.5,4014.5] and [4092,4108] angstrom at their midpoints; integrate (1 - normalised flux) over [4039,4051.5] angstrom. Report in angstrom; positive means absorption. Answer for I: 1.0 angstrom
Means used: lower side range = 13.6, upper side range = 13.5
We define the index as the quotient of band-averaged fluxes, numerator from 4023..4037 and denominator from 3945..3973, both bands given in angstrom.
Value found 0.89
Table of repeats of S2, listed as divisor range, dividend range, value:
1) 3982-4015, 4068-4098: 1.06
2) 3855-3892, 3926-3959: 0.90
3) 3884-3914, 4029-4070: 0.88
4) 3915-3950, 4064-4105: 1.02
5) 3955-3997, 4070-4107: 1.03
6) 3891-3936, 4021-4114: 0.94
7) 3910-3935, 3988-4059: 0.94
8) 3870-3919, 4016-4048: 0.86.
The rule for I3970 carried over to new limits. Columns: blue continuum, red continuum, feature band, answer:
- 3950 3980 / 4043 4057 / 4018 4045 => 0.46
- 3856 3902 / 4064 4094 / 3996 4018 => 2.10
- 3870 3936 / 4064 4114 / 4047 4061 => 1.18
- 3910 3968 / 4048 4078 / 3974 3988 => 0.49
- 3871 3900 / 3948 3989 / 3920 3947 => 1.21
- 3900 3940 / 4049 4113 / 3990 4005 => 0.32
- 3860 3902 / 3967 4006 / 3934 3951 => 0.69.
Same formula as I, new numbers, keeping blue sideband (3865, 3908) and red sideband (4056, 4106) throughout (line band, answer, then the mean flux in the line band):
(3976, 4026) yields 4.1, 13.5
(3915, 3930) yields 1.0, 14.8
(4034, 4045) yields 1.4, 12.4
